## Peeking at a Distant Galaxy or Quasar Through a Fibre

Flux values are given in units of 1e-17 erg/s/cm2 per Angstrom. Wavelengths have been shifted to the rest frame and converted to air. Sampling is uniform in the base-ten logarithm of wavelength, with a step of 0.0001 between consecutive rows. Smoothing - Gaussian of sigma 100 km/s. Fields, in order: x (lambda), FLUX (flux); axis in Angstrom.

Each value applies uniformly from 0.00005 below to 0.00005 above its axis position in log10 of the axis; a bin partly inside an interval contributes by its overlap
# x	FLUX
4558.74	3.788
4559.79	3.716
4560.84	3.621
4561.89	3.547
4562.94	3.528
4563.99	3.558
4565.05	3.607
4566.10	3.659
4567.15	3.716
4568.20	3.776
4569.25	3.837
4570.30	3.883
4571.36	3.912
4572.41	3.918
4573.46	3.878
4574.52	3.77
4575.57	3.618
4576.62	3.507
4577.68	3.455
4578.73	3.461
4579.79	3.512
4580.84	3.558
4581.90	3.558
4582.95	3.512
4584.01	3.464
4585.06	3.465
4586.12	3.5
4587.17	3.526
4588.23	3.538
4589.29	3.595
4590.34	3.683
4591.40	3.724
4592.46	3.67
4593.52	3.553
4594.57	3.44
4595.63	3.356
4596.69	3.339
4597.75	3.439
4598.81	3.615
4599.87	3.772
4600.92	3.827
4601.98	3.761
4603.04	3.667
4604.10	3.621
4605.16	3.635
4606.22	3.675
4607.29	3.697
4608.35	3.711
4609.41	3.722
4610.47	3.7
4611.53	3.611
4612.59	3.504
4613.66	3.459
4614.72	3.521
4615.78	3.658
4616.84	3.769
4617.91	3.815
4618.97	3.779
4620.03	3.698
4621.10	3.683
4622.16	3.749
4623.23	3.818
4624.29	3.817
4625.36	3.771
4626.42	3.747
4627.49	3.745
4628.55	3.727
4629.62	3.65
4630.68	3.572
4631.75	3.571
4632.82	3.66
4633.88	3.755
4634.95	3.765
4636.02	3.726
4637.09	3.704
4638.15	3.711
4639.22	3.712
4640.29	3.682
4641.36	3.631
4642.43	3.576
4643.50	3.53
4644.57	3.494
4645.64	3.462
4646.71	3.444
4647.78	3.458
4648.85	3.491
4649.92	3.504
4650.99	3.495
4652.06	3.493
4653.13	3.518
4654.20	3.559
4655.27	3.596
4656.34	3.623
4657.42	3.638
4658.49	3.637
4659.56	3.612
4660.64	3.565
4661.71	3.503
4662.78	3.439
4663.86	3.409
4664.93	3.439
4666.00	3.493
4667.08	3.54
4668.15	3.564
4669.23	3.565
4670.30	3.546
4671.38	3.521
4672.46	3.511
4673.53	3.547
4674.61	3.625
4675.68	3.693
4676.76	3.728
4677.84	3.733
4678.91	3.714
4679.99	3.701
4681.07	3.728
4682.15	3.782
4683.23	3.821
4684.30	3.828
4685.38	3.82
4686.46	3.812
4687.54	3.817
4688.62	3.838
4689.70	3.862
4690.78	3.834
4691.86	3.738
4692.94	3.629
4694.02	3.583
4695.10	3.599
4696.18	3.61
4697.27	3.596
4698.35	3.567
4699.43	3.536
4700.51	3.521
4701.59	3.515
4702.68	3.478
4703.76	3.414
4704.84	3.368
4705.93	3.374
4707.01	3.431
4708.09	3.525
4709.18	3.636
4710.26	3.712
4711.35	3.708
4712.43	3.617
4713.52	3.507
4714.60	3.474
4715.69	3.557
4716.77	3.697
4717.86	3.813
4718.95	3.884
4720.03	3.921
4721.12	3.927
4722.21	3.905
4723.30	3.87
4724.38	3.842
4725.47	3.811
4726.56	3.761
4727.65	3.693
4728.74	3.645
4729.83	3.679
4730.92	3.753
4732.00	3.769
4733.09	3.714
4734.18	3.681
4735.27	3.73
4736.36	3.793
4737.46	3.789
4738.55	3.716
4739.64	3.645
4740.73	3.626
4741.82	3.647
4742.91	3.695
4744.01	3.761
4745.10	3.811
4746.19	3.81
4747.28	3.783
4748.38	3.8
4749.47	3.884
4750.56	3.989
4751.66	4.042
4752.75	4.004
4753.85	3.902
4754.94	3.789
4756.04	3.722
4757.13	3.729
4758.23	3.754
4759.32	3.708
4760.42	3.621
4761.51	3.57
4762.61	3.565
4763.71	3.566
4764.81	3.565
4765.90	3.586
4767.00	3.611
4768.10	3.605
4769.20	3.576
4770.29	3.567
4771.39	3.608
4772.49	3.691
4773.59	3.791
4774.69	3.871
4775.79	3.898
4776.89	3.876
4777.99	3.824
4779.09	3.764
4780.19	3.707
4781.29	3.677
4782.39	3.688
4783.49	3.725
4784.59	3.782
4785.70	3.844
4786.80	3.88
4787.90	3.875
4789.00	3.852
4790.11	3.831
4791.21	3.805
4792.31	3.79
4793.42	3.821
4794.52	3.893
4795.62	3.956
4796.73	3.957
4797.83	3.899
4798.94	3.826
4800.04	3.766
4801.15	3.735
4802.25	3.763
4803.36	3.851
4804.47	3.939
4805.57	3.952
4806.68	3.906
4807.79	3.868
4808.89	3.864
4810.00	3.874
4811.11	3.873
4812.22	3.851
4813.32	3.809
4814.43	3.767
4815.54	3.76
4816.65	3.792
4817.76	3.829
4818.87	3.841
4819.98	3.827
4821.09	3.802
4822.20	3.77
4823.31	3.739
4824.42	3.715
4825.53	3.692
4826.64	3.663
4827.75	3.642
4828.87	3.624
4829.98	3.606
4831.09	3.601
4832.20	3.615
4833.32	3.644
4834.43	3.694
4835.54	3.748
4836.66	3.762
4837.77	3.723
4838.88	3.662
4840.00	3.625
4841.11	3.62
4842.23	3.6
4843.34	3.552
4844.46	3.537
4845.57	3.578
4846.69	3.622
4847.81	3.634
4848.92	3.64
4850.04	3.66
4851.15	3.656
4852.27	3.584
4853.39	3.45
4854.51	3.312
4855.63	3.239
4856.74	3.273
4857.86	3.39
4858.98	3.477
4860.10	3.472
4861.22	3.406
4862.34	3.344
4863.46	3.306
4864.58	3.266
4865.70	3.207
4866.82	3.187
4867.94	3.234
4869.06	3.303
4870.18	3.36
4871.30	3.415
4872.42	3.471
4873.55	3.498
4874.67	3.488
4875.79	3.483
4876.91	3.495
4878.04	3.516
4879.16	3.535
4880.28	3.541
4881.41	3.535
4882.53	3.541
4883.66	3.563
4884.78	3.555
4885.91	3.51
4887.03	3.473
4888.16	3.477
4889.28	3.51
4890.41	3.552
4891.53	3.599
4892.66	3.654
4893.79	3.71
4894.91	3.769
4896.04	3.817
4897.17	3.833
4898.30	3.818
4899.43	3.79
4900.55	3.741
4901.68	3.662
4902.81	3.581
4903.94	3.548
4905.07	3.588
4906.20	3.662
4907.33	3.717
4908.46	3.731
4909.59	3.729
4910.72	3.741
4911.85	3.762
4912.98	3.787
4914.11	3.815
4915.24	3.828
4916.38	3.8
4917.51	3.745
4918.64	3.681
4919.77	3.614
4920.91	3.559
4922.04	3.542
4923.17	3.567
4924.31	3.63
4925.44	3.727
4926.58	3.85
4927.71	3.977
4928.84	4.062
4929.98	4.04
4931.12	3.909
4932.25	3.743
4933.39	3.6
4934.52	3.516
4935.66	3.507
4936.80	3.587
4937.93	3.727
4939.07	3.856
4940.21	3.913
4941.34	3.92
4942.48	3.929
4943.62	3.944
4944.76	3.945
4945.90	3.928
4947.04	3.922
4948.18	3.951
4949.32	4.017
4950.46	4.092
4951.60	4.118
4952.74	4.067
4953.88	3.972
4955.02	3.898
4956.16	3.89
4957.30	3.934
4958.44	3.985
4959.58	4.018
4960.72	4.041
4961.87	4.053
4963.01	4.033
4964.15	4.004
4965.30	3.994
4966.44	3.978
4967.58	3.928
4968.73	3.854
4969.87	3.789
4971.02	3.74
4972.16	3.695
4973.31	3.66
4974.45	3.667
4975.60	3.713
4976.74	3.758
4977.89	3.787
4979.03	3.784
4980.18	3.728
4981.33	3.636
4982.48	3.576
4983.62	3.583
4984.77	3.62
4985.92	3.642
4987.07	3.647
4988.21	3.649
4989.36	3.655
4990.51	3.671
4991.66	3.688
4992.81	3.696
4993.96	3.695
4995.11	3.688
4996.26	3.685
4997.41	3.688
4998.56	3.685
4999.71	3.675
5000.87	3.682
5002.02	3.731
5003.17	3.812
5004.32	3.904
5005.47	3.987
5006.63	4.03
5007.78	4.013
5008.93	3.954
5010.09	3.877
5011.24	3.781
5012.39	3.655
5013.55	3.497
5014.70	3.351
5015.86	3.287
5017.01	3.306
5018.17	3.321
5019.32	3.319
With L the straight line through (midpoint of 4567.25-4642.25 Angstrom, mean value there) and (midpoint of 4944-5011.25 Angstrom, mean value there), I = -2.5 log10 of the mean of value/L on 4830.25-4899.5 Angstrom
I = 0.07 mag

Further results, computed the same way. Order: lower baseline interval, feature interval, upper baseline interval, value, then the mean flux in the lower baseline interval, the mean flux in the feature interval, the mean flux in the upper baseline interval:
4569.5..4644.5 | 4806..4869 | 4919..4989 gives 0.04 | 3.65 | 3.61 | 3.82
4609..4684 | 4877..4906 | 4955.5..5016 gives 0.03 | 3.63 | 3.61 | 3.77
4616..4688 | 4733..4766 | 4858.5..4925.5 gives -0.04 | 3.64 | 3.74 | 3.57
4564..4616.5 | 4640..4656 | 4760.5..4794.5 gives 0.04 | 3.62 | 3.53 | 3.73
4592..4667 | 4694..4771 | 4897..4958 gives 0.00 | 3.62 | 3.69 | 3.8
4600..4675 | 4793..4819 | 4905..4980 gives -0.03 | 3.62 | 3.85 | 3.83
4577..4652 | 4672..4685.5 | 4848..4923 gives -0.03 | 3.62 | 3.71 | 3.56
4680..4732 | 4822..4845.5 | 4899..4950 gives 0.02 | 3.68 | 3.66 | 3.77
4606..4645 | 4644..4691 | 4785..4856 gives 0.02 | 3.68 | 3.61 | 3.74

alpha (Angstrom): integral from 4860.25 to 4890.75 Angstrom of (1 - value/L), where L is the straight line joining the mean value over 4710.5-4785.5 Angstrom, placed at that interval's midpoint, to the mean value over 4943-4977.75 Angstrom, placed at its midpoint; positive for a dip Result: 3.2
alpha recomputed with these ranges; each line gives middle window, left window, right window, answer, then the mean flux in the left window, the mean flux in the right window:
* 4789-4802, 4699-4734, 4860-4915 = -0.82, 3.66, 3.56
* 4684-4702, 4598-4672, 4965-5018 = -0.24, 3.62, 3.72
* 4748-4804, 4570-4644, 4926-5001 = -0.68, 3.65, 3.82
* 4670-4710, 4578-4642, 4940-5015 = 0.43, 3.64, 3.82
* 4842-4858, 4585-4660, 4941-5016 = 0.98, 3.63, 3.81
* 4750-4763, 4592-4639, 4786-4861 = -0.31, 3.66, 3.71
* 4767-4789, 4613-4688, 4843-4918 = -0.97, 3.63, 3.56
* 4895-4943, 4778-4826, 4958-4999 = 0.56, 3.82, 3.77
